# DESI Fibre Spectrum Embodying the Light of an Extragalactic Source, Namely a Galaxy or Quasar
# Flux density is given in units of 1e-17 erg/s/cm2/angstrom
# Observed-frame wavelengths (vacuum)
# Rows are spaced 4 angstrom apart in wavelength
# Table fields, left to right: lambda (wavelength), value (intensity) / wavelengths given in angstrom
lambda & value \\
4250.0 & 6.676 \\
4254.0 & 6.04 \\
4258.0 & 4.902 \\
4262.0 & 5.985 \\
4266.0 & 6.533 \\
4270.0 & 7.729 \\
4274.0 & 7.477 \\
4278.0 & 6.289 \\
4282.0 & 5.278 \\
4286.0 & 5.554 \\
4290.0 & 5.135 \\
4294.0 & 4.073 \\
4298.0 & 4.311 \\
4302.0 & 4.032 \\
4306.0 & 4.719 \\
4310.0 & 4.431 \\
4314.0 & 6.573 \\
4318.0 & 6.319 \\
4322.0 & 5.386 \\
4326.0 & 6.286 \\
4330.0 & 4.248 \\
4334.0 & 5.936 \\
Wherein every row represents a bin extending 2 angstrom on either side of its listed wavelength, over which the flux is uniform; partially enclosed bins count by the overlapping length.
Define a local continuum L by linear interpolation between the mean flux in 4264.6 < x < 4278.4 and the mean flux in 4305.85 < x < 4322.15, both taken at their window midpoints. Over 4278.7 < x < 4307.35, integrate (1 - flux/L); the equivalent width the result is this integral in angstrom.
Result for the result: 7.0 angstrom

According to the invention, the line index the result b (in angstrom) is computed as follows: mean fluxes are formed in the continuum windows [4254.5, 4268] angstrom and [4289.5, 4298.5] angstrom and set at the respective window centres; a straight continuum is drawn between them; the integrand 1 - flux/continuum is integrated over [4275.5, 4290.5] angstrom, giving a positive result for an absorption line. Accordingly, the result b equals -2.3 angstrom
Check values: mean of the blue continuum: 5.83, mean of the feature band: 5.67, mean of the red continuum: 4.43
